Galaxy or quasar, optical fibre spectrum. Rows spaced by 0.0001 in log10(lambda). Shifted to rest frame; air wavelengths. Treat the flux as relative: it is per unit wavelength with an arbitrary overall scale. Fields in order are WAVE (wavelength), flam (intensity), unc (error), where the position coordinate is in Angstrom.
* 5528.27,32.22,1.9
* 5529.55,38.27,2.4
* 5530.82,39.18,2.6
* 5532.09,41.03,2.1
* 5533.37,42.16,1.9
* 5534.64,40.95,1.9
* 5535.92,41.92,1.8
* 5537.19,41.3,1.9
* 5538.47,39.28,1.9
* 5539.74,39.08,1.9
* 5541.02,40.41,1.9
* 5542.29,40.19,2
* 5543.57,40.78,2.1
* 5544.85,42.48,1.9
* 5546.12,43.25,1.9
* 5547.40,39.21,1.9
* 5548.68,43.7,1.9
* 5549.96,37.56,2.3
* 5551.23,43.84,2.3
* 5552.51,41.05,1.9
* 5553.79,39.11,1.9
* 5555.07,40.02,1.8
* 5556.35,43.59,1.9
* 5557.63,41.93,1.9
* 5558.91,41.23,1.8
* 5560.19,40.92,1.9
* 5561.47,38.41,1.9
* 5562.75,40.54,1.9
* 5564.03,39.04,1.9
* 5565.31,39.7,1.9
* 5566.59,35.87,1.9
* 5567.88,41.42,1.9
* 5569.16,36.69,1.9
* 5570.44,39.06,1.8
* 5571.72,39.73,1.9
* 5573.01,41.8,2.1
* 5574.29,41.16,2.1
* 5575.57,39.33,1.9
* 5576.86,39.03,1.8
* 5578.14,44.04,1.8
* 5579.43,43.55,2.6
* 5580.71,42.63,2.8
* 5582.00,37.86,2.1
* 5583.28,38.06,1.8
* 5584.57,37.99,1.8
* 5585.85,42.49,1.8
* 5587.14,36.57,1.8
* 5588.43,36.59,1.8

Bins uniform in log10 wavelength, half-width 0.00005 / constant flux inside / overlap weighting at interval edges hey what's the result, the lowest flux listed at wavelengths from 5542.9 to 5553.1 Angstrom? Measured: 37.56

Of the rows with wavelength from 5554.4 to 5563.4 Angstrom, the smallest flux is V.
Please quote 38.41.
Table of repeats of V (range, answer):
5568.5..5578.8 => 36.69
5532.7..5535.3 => 40.95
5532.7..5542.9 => 39.08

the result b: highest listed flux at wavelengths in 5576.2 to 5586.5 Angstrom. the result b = 44.04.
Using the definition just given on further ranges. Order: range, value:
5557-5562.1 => 41.93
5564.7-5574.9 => 41.8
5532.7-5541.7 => 42.16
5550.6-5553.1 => 43.84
